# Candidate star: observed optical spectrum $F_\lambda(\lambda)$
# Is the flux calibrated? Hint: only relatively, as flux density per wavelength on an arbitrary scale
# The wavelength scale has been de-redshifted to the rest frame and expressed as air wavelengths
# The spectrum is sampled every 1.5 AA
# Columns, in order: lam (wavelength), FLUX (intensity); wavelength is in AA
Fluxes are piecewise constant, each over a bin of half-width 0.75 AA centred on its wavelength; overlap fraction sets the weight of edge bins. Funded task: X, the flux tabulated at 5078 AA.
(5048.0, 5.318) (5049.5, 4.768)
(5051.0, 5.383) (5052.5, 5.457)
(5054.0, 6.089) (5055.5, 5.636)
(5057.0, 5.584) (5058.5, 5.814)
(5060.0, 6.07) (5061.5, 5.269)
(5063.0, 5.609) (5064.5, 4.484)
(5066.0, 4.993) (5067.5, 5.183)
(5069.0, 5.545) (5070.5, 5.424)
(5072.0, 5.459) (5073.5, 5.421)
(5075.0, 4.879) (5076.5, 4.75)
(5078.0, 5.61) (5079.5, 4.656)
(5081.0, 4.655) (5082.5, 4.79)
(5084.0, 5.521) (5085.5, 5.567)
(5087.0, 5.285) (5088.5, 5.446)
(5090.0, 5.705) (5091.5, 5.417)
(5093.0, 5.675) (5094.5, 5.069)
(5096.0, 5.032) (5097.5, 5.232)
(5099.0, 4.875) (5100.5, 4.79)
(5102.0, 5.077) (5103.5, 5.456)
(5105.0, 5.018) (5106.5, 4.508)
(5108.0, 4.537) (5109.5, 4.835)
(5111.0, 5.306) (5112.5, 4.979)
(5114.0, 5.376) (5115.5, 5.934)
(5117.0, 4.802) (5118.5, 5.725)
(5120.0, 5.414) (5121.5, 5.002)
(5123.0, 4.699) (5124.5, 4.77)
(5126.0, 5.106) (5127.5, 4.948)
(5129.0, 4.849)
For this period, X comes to 5.61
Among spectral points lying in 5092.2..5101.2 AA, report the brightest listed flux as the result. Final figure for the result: 5.675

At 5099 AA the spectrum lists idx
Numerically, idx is 4.875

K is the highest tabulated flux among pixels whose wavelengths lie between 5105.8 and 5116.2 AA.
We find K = 5.934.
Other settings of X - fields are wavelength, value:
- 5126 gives 5.106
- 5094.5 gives 5.069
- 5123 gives 4.699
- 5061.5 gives 5.269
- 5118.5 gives 5.725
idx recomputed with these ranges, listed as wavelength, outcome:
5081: 4.655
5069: 5.545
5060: 6.07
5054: 6.089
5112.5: 4.979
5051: 5.383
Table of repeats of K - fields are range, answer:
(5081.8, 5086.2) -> 5.567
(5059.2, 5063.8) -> 6.07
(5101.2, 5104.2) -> 5.456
